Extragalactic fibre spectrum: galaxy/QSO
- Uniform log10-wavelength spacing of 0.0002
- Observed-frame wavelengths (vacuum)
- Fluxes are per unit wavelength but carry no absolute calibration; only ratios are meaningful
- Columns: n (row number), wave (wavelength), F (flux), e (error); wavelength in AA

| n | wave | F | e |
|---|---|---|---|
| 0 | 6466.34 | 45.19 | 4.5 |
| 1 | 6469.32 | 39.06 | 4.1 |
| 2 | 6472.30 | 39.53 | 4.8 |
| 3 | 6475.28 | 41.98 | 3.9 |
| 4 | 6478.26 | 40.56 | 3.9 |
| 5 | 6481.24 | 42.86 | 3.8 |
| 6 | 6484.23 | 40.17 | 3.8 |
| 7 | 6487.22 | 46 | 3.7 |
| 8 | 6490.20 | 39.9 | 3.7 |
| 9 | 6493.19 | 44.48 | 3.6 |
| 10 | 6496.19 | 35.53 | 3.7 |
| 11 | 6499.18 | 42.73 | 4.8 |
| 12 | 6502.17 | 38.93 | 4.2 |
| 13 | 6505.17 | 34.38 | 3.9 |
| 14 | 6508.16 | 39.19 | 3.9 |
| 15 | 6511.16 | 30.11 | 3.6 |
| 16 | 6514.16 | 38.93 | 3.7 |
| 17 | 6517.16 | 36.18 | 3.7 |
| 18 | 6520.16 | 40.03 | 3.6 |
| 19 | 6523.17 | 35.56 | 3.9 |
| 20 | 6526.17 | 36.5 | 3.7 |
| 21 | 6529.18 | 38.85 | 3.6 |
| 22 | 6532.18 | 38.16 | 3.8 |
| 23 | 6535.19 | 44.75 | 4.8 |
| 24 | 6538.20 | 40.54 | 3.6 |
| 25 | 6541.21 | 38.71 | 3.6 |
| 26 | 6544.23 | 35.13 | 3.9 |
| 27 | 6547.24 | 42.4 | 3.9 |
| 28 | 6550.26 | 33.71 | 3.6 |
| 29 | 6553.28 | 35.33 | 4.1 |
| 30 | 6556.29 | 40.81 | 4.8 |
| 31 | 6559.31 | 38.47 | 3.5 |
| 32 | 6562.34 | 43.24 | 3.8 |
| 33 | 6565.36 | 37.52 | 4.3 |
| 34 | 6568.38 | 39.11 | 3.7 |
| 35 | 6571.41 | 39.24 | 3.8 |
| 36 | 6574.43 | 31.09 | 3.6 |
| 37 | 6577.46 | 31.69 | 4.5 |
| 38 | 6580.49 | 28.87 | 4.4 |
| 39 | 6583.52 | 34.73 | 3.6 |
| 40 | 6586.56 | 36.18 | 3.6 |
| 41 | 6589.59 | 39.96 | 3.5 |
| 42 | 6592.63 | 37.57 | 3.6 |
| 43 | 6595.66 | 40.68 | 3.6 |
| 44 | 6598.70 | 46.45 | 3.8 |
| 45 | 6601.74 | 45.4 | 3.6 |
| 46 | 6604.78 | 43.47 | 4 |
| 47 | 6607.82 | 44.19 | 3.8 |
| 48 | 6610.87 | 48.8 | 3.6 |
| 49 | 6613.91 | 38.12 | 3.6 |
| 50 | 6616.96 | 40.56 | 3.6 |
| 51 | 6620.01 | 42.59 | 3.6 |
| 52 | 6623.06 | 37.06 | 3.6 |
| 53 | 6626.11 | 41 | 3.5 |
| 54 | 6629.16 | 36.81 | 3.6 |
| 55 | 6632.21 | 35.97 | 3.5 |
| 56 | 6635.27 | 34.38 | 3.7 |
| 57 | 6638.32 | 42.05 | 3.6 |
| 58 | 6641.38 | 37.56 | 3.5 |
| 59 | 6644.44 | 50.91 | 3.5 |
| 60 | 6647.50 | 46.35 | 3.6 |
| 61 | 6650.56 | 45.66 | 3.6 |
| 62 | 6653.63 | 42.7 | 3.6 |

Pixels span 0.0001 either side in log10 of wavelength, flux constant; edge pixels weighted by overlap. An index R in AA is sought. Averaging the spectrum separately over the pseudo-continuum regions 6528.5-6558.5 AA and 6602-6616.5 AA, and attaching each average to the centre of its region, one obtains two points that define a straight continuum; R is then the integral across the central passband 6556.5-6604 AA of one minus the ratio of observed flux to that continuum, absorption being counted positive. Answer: 3.8 AA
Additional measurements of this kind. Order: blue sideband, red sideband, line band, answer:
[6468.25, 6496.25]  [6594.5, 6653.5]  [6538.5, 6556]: 1.7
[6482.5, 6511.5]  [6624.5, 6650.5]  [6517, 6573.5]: 1.9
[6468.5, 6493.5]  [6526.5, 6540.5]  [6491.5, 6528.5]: 2.8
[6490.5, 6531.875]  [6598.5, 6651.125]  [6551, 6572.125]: 0.4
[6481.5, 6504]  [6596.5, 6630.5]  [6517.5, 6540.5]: 1.3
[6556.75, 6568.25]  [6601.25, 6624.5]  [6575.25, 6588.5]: 2.5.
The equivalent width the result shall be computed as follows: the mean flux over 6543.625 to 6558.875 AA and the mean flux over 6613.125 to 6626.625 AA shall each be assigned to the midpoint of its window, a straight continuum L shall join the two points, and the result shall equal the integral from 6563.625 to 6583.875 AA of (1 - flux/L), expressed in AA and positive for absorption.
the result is 1.95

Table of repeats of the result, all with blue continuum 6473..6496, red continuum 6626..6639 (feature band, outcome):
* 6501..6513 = 1.6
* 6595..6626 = -3.7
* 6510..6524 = 1.5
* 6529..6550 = 0.4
